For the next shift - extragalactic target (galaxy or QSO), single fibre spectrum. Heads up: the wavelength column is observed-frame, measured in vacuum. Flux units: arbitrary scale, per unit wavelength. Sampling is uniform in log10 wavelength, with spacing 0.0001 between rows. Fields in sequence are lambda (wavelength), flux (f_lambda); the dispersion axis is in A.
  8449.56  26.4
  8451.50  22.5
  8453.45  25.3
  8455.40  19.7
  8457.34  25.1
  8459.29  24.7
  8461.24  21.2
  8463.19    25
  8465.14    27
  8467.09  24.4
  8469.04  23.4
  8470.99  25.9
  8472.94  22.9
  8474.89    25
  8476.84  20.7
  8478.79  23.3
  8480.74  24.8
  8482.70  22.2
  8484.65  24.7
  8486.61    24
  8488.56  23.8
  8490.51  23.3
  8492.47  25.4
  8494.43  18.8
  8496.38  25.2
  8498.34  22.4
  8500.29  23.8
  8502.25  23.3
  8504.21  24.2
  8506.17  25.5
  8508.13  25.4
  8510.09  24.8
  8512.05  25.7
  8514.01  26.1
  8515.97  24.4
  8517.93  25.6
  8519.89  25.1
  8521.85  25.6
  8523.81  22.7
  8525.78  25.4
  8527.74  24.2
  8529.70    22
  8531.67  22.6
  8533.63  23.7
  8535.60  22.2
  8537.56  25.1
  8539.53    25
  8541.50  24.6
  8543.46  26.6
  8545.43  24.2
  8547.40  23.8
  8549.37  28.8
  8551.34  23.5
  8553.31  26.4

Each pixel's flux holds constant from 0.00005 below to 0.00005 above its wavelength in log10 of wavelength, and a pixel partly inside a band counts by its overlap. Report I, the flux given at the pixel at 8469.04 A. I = 23.4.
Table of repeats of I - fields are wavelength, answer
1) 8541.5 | 24.6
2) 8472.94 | 22.9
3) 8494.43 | 18.8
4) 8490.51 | 23.3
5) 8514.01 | 26.1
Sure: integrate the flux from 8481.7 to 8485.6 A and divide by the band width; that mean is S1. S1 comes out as 23.4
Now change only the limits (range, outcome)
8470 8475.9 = 24.6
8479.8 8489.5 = 23.9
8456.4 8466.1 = 24.6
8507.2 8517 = 25.3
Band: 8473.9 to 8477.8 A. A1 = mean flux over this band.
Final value 22.9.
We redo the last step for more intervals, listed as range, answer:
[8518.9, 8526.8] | 24.7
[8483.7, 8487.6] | 24.3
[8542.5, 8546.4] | 25.4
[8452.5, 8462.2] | 23.2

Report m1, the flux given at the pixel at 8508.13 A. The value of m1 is 25.4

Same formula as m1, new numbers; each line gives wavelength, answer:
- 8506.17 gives 25.5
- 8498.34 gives 22.4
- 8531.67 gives 22.6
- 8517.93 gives 25.6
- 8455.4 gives 19.7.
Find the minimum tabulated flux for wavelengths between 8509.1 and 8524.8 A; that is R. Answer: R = 22.7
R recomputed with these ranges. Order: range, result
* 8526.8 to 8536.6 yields 22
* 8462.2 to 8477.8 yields 20.7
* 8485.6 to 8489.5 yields 23.8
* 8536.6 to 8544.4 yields 24.6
